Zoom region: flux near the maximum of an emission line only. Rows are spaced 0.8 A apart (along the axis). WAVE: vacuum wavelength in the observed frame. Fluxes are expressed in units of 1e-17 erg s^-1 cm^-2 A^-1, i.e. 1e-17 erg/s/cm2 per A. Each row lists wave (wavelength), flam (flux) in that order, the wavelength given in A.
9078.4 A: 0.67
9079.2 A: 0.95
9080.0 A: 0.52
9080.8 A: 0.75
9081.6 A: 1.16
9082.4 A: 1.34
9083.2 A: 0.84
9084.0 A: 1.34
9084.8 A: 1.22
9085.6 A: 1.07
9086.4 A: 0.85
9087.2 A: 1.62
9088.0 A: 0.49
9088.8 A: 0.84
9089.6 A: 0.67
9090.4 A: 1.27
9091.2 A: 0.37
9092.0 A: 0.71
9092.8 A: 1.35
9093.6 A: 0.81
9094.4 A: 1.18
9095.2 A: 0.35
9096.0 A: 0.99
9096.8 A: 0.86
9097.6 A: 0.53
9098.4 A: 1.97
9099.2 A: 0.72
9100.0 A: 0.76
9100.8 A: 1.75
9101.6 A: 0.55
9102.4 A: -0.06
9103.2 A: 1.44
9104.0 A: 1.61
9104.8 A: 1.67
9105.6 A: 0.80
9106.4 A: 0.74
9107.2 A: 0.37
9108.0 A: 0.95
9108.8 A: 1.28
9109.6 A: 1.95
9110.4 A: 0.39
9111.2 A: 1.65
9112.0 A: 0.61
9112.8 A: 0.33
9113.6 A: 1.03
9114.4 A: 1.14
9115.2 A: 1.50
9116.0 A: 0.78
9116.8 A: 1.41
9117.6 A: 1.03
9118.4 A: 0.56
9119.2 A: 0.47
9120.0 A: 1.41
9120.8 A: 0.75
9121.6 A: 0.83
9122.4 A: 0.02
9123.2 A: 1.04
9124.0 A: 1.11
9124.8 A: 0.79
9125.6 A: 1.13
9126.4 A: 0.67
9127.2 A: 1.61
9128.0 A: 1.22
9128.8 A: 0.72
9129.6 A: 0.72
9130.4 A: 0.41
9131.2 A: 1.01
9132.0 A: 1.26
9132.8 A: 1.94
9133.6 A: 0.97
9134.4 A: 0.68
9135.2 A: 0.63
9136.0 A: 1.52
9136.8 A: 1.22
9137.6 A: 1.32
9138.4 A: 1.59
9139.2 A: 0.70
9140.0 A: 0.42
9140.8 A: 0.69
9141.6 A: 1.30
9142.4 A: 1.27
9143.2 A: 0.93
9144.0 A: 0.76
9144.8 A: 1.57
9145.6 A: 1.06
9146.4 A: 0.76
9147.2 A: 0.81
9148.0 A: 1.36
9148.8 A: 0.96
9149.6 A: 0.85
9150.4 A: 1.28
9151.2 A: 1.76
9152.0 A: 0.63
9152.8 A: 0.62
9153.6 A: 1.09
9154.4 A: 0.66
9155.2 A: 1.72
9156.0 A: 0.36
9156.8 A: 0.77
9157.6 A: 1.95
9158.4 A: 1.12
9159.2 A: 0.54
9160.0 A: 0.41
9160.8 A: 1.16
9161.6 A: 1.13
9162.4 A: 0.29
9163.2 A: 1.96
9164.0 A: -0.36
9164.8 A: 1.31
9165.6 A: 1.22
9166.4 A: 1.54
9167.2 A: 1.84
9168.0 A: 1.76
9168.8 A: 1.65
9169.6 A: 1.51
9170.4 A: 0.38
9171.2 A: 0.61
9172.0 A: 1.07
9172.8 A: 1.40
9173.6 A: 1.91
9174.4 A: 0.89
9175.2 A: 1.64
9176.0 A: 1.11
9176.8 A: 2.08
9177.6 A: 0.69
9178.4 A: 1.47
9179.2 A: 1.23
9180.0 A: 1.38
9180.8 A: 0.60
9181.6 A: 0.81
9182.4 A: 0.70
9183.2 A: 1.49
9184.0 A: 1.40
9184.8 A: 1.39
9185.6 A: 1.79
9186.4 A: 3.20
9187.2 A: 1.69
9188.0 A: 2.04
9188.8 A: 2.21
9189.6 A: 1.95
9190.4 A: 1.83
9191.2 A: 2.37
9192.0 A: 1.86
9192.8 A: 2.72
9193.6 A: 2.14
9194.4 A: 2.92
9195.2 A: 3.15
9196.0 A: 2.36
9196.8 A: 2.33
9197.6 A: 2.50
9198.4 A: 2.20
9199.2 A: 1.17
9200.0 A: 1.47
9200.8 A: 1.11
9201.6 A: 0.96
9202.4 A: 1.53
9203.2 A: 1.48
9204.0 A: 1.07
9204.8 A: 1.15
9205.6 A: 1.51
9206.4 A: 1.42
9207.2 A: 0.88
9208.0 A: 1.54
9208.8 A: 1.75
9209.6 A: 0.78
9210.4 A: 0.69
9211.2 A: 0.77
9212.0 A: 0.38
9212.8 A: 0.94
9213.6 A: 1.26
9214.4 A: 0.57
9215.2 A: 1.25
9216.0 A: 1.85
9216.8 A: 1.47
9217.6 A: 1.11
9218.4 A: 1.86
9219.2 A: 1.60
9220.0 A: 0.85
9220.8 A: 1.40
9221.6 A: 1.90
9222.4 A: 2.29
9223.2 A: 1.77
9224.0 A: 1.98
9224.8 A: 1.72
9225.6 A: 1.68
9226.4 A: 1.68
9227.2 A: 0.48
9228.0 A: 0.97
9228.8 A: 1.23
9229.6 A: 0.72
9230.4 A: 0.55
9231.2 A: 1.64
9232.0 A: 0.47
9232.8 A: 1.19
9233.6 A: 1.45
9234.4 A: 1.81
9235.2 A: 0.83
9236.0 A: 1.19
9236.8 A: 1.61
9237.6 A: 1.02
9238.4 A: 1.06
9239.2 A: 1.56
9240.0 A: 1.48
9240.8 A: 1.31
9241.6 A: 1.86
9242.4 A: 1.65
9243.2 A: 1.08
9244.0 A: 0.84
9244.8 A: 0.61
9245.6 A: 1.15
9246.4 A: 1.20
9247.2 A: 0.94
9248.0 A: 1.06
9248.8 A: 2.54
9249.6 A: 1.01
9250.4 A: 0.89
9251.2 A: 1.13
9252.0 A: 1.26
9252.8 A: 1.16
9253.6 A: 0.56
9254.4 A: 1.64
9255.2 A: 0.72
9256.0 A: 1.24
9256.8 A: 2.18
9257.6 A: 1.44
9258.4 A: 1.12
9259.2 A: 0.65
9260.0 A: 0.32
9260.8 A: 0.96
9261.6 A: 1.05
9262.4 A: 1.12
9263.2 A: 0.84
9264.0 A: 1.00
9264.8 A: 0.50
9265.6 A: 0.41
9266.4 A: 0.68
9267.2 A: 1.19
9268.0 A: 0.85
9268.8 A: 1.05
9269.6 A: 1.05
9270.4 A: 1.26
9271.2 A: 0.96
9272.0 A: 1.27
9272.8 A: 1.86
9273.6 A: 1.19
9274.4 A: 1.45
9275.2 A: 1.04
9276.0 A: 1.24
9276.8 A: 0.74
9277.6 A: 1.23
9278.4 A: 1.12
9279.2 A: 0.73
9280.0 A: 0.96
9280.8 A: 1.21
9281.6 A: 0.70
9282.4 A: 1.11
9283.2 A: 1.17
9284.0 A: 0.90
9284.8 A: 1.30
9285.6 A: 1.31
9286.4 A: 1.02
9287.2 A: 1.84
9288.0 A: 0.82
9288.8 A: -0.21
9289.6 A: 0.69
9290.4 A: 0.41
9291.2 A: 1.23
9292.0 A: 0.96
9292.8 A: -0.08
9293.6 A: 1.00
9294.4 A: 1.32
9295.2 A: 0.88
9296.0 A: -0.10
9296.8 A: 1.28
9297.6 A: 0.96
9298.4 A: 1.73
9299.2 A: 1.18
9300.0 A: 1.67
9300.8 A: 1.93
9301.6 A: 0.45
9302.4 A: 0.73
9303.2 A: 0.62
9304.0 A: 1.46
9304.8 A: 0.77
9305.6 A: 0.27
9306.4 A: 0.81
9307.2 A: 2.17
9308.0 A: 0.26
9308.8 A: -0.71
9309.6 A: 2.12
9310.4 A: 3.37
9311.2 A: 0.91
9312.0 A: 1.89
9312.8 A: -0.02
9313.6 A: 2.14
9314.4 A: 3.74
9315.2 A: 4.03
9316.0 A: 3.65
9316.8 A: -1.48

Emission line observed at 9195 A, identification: Halpha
